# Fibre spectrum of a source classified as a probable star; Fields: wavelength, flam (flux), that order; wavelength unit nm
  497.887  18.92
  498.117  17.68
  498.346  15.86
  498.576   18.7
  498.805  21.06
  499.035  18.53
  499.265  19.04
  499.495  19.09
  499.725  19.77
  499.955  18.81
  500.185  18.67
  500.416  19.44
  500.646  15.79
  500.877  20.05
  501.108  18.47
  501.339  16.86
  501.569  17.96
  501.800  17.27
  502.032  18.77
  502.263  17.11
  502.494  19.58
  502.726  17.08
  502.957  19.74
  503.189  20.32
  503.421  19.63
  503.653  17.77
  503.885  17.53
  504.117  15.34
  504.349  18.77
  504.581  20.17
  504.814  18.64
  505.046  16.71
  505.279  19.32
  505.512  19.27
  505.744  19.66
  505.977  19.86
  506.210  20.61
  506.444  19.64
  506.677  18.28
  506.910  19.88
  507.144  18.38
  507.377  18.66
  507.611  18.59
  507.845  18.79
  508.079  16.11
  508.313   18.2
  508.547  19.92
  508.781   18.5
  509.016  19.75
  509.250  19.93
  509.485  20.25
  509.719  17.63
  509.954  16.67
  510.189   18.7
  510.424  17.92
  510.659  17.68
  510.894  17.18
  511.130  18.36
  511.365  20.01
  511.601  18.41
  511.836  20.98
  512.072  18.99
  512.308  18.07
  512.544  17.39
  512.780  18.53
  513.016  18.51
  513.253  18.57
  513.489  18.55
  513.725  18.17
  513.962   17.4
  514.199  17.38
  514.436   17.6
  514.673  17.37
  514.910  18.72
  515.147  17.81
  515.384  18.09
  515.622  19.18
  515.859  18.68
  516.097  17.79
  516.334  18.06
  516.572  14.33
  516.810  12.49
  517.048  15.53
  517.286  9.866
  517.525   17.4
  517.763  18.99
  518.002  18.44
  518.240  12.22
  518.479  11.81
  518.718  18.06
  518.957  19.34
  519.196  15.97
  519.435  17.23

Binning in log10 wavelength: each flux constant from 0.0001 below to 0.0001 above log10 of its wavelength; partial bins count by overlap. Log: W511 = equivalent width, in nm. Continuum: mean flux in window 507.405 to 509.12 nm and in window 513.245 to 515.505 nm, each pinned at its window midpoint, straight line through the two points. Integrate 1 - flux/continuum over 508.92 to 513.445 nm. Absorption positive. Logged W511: -0.09 nm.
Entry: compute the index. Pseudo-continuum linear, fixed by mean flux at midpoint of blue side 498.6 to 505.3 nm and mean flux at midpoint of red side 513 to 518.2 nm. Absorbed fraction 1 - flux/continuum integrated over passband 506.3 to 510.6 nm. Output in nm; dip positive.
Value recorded -0.19 nm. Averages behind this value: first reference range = 18.5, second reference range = 17.1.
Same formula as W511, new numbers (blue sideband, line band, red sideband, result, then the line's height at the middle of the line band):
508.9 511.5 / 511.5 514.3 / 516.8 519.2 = -0.14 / 17.5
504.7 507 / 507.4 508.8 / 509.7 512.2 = 0.04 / 18.9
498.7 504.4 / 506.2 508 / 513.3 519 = -0.11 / 17.8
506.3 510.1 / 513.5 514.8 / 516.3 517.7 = -0.14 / 15.9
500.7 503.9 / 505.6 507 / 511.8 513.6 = -0.09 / 18.5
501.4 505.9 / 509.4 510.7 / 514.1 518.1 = -0.03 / 17.7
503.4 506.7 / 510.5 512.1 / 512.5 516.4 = -0.04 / 18.3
